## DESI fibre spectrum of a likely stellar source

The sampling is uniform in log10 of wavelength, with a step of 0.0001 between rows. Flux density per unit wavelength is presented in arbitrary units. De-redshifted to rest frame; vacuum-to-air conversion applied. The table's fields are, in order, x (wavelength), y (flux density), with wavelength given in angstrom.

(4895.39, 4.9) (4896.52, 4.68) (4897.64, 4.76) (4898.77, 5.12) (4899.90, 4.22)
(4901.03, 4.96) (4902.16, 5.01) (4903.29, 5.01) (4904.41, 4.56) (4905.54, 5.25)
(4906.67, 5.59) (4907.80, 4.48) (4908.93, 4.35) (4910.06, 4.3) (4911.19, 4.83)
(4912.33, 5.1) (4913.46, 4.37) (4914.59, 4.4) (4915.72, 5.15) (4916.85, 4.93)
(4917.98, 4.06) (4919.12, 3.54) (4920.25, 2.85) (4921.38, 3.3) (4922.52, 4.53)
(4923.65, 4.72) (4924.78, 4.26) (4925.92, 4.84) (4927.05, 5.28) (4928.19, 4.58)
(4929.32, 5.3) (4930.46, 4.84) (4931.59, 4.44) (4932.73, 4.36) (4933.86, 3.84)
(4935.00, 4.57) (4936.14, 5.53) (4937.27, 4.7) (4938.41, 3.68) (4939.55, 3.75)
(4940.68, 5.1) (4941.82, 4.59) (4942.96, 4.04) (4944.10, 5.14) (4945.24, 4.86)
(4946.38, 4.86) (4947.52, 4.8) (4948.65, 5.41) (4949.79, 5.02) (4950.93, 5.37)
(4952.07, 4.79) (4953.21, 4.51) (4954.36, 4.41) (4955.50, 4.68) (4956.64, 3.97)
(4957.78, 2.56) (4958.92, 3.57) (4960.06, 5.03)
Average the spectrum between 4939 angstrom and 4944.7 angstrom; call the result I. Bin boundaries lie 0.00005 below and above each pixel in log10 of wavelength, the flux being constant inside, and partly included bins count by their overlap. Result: 4.53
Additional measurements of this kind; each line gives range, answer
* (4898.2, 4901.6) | 4.76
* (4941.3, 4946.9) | 4.69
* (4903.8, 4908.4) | 4.97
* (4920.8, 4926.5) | 4.33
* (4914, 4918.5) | 4.65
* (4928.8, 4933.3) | 4.73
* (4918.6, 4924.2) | 3.79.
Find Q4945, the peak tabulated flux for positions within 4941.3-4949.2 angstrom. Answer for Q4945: 5.41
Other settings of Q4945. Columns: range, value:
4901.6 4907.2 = 5.59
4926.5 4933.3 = 5.3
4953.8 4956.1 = 4.68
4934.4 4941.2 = 5.53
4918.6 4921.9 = 3.54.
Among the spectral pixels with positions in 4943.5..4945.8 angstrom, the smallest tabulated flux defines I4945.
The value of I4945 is 4.86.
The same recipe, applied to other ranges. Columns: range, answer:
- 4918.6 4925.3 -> 2.85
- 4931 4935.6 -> 3.84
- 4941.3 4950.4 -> 4.04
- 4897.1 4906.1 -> 4.22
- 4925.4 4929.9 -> 4.58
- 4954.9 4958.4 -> 2.56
